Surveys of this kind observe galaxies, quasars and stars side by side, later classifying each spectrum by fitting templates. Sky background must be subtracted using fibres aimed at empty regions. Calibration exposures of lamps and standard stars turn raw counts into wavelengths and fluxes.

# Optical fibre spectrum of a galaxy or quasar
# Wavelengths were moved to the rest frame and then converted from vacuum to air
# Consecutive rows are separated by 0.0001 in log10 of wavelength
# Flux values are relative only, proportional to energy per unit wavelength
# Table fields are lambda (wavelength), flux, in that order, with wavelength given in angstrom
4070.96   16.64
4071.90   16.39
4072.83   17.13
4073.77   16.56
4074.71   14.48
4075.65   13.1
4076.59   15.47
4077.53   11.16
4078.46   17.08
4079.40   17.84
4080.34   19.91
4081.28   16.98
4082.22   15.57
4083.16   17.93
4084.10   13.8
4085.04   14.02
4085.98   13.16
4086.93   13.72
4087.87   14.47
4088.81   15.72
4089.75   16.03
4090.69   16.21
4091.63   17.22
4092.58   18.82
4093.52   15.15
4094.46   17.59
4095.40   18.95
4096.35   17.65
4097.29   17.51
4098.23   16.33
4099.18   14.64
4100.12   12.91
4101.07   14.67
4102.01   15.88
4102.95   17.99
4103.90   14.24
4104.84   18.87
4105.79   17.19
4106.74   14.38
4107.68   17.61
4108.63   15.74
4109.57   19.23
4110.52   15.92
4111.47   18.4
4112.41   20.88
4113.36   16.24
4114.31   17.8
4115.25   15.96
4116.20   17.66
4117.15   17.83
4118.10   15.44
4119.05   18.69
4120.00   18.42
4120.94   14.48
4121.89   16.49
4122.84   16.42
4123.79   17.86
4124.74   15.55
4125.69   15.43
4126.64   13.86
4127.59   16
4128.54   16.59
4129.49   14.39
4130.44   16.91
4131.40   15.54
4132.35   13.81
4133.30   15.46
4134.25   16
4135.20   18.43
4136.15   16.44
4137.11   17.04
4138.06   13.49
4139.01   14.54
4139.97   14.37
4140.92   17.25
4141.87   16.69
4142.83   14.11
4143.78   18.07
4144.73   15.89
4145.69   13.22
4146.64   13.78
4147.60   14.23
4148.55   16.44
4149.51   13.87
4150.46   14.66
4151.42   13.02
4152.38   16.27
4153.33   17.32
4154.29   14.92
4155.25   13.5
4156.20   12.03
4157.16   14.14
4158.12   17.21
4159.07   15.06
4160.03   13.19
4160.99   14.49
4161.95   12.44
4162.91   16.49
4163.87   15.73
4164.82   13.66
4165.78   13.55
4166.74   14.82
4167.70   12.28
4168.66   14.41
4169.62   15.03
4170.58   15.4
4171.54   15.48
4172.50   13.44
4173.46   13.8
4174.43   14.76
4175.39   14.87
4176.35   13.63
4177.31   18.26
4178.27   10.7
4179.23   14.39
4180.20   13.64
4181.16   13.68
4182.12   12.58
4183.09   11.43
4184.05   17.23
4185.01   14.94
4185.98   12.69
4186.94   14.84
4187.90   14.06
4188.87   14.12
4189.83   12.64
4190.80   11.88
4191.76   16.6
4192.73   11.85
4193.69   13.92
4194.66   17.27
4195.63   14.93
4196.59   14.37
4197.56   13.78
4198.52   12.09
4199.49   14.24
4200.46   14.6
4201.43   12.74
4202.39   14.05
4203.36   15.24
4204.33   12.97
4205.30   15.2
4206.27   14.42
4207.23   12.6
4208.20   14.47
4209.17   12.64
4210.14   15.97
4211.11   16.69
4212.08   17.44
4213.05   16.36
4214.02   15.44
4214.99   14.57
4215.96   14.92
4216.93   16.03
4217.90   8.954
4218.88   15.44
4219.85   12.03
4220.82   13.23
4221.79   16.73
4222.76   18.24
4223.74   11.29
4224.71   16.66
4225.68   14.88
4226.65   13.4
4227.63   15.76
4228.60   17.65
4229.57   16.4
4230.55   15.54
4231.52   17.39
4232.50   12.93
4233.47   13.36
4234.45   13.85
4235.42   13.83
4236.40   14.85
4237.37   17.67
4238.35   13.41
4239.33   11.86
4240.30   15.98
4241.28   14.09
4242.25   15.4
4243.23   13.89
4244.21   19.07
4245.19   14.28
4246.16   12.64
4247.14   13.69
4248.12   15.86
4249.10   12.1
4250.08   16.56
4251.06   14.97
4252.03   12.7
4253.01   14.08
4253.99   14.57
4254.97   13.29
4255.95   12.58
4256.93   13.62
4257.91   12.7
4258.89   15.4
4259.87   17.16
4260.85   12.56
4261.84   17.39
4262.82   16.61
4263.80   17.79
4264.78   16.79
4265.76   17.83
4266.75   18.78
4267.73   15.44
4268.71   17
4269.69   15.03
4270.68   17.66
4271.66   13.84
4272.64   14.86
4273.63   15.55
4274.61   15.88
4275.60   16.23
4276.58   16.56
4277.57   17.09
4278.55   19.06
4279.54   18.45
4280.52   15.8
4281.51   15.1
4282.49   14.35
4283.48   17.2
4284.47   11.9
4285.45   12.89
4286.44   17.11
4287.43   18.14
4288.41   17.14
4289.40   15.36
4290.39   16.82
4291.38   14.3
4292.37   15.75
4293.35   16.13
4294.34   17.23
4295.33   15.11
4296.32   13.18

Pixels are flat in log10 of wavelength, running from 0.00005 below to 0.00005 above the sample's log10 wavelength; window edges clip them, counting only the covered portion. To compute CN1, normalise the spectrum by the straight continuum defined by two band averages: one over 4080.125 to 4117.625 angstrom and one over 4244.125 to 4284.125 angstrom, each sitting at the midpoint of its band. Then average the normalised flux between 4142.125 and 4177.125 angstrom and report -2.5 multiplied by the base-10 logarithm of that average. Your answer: 0.106 mag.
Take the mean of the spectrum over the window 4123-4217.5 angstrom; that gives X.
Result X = 14.7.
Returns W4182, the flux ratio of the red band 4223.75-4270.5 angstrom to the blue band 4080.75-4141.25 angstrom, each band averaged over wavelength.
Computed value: 0.9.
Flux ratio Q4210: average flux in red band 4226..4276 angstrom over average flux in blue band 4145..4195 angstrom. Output 1.06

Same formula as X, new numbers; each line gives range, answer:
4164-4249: 14.5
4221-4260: 14.7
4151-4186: 14.4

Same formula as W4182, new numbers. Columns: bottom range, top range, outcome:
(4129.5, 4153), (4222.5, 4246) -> 0.98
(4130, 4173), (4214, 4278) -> 1.01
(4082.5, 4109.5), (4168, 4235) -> 0.90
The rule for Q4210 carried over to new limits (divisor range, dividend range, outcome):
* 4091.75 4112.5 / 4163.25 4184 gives 0.84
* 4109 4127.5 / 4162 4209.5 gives 0.83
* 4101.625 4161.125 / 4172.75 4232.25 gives 0.91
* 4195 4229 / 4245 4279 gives 1.06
